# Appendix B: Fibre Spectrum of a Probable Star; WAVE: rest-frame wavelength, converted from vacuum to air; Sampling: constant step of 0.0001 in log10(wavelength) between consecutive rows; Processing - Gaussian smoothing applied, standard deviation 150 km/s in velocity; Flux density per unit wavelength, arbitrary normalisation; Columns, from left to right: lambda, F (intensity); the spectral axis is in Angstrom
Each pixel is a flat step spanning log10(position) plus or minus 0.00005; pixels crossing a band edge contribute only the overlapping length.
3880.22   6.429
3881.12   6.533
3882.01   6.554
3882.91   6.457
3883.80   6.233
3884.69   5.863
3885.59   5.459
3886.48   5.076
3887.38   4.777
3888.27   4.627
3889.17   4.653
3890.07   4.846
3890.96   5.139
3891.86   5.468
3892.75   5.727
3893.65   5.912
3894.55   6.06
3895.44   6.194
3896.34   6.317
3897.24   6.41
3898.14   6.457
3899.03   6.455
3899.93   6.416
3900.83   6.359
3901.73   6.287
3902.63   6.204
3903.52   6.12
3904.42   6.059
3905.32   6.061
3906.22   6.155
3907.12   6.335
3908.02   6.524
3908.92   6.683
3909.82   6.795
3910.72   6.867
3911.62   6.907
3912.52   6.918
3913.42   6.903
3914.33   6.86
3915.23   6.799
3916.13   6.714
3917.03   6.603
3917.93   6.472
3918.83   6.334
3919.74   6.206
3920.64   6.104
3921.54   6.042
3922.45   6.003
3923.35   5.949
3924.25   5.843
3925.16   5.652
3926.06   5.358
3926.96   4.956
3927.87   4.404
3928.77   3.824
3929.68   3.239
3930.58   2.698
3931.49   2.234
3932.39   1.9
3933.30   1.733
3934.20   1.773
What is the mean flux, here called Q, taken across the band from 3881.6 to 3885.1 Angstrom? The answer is 6.28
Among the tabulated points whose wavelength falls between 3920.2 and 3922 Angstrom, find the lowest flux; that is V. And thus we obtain 6.042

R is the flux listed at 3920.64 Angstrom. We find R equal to 6.104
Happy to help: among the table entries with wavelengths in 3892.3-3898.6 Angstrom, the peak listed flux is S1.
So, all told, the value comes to 6.457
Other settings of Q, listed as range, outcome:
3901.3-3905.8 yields 6.15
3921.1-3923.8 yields 5.99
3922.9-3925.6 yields 5.81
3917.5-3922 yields 6.22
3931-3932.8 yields 2.08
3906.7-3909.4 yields 6.52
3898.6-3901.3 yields 6.4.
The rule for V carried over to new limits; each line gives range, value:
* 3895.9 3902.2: 6.287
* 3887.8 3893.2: 4.627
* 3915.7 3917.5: 6.603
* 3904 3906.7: 6.059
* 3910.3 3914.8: 6.86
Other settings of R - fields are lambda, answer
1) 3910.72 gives 6.867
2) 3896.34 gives 6.317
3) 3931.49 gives 2.234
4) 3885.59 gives 5.459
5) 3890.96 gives 5.139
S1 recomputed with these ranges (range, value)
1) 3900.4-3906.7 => 6.359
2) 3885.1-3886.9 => 5.459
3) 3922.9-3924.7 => 5.949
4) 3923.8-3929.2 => 5.843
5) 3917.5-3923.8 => 6.472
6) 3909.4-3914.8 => 6.918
